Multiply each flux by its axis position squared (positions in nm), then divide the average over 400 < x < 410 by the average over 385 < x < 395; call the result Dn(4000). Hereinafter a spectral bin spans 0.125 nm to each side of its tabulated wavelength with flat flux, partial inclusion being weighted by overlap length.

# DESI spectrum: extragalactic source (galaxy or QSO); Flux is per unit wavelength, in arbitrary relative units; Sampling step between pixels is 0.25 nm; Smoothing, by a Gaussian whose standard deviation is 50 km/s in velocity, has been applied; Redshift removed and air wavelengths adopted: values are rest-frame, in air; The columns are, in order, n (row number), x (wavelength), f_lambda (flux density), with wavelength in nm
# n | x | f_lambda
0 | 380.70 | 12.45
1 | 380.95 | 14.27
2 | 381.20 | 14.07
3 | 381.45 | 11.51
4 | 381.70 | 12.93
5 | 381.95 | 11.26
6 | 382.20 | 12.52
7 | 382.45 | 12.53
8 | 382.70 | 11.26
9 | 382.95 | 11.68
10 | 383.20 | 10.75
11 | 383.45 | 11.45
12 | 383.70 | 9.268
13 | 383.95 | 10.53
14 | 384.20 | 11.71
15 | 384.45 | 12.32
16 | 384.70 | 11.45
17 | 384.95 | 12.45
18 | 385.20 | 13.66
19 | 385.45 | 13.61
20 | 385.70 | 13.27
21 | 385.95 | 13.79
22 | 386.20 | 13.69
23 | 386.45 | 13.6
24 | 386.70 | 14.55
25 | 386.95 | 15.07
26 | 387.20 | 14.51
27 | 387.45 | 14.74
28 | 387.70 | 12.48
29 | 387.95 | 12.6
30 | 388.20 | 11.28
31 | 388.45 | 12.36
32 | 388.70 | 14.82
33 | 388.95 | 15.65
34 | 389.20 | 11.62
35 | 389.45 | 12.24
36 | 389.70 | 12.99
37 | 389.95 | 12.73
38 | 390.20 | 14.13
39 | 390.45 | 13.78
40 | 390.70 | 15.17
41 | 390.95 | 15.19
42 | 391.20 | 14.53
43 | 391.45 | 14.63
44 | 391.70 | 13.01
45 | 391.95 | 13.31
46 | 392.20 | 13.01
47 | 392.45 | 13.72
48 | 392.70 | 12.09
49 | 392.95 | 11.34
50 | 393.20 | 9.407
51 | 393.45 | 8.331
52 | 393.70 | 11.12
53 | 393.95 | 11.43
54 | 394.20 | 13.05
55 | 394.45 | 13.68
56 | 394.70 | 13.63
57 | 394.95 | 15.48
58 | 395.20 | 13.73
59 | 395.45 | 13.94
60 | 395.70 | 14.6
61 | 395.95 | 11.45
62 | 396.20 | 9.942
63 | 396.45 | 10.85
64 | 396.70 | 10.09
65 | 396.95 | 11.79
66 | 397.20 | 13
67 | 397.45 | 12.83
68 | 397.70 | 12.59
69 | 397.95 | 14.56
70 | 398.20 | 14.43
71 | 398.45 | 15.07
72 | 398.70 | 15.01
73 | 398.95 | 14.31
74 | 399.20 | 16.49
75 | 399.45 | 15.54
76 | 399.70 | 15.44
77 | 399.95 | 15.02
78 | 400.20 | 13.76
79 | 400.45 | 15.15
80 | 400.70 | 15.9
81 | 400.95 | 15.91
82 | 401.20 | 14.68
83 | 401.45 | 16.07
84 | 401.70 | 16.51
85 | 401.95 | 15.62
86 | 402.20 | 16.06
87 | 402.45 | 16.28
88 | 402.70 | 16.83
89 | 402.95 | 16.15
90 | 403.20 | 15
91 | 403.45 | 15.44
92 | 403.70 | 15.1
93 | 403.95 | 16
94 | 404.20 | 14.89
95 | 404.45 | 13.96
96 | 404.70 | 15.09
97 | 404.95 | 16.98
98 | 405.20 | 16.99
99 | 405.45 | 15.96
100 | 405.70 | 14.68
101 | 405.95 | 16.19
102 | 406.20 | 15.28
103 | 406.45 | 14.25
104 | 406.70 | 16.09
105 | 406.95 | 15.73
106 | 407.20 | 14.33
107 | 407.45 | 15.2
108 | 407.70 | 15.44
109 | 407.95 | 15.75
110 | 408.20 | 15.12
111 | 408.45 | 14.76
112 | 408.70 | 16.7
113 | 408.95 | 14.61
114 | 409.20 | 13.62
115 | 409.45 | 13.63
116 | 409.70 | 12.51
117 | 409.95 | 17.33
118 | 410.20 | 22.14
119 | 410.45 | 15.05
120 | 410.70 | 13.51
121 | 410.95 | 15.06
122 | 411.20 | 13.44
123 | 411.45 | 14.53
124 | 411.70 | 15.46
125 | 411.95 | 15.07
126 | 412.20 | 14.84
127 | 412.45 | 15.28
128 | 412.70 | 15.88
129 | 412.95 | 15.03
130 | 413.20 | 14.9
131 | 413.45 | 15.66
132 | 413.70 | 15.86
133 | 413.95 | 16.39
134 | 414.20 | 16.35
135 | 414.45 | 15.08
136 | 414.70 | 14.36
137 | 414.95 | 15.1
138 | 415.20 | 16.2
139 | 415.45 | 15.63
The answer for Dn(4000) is 1.26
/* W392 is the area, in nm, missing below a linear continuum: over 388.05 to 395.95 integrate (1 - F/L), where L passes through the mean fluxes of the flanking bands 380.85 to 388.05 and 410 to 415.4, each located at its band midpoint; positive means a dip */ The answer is 0.21 nm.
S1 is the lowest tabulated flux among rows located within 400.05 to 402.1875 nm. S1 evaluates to 13.76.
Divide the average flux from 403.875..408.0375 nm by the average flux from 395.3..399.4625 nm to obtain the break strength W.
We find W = 1.2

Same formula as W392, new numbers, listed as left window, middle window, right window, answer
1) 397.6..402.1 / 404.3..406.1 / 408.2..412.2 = -0.06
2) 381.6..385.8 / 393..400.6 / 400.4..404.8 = 0.69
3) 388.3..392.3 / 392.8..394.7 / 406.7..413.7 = 0.35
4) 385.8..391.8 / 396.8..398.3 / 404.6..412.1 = 0.14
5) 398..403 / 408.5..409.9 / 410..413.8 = 0.10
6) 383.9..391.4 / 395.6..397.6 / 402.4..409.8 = 0.35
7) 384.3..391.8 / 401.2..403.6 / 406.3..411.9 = -0.21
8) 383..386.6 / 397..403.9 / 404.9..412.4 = -0.40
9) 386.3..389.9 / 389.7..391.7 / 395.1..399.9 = -0.10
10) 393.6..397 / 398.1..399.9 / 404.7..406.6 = -0.20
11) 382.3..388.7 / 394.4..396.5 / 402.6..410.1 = 0.12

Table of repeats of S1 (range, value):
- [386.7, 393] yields 11.28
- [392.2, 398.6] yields 8.331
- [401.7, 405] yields 13.96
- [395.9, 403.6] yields 9.942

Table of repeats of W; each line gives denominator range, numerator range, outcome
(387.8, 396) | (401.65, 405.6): 1.21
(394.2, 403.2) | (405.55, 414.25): 1.07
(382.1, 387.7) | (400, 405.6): 1.24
